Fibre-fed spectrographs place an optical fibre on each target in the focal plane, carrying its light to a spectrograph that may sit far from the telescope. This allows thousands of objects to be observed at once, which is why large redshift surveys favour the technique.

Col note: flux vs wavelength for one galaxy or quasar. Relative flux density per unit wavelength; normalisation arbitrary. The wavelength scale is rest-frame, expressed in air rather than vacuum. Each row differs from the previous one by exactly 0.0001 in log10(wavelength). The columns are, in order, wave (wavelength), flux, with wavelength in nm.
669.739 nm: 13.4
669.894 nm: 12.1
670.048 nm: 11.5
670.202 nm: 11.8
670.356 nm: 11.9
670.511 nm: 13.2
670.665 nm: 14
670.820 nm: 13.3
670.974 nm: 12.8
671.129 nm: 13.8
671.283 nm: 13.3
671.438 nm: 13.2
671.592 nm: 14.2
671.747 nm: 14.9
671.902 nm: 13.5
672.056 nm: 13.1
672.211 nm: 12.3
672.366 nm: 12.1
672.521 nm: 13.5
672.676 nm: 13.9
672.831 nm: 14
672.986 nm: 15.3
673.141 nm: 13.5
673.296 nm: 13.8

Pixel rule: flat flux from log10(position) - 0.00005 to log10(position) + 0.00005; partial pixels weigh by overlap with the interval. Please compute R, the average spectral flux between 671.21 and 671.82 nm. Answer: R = 13.9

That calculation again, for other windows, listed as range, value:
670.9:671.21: 13.3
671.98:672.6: 12.7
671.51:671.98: 14.2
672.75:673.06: 14.6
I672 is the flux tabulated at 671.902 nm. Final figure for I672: 13.5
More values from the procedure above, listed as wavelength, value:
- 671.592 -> 14.2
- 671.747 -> 14.9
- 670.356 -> 11.9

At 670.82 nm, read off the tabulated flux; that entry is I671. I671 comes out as 13.3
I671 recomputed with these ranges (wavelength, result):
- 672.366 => 12.1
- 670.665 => 14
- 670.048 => 11.5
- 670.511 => 13.2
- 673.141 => 13.5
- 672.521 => 13.5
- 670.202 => 11.8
